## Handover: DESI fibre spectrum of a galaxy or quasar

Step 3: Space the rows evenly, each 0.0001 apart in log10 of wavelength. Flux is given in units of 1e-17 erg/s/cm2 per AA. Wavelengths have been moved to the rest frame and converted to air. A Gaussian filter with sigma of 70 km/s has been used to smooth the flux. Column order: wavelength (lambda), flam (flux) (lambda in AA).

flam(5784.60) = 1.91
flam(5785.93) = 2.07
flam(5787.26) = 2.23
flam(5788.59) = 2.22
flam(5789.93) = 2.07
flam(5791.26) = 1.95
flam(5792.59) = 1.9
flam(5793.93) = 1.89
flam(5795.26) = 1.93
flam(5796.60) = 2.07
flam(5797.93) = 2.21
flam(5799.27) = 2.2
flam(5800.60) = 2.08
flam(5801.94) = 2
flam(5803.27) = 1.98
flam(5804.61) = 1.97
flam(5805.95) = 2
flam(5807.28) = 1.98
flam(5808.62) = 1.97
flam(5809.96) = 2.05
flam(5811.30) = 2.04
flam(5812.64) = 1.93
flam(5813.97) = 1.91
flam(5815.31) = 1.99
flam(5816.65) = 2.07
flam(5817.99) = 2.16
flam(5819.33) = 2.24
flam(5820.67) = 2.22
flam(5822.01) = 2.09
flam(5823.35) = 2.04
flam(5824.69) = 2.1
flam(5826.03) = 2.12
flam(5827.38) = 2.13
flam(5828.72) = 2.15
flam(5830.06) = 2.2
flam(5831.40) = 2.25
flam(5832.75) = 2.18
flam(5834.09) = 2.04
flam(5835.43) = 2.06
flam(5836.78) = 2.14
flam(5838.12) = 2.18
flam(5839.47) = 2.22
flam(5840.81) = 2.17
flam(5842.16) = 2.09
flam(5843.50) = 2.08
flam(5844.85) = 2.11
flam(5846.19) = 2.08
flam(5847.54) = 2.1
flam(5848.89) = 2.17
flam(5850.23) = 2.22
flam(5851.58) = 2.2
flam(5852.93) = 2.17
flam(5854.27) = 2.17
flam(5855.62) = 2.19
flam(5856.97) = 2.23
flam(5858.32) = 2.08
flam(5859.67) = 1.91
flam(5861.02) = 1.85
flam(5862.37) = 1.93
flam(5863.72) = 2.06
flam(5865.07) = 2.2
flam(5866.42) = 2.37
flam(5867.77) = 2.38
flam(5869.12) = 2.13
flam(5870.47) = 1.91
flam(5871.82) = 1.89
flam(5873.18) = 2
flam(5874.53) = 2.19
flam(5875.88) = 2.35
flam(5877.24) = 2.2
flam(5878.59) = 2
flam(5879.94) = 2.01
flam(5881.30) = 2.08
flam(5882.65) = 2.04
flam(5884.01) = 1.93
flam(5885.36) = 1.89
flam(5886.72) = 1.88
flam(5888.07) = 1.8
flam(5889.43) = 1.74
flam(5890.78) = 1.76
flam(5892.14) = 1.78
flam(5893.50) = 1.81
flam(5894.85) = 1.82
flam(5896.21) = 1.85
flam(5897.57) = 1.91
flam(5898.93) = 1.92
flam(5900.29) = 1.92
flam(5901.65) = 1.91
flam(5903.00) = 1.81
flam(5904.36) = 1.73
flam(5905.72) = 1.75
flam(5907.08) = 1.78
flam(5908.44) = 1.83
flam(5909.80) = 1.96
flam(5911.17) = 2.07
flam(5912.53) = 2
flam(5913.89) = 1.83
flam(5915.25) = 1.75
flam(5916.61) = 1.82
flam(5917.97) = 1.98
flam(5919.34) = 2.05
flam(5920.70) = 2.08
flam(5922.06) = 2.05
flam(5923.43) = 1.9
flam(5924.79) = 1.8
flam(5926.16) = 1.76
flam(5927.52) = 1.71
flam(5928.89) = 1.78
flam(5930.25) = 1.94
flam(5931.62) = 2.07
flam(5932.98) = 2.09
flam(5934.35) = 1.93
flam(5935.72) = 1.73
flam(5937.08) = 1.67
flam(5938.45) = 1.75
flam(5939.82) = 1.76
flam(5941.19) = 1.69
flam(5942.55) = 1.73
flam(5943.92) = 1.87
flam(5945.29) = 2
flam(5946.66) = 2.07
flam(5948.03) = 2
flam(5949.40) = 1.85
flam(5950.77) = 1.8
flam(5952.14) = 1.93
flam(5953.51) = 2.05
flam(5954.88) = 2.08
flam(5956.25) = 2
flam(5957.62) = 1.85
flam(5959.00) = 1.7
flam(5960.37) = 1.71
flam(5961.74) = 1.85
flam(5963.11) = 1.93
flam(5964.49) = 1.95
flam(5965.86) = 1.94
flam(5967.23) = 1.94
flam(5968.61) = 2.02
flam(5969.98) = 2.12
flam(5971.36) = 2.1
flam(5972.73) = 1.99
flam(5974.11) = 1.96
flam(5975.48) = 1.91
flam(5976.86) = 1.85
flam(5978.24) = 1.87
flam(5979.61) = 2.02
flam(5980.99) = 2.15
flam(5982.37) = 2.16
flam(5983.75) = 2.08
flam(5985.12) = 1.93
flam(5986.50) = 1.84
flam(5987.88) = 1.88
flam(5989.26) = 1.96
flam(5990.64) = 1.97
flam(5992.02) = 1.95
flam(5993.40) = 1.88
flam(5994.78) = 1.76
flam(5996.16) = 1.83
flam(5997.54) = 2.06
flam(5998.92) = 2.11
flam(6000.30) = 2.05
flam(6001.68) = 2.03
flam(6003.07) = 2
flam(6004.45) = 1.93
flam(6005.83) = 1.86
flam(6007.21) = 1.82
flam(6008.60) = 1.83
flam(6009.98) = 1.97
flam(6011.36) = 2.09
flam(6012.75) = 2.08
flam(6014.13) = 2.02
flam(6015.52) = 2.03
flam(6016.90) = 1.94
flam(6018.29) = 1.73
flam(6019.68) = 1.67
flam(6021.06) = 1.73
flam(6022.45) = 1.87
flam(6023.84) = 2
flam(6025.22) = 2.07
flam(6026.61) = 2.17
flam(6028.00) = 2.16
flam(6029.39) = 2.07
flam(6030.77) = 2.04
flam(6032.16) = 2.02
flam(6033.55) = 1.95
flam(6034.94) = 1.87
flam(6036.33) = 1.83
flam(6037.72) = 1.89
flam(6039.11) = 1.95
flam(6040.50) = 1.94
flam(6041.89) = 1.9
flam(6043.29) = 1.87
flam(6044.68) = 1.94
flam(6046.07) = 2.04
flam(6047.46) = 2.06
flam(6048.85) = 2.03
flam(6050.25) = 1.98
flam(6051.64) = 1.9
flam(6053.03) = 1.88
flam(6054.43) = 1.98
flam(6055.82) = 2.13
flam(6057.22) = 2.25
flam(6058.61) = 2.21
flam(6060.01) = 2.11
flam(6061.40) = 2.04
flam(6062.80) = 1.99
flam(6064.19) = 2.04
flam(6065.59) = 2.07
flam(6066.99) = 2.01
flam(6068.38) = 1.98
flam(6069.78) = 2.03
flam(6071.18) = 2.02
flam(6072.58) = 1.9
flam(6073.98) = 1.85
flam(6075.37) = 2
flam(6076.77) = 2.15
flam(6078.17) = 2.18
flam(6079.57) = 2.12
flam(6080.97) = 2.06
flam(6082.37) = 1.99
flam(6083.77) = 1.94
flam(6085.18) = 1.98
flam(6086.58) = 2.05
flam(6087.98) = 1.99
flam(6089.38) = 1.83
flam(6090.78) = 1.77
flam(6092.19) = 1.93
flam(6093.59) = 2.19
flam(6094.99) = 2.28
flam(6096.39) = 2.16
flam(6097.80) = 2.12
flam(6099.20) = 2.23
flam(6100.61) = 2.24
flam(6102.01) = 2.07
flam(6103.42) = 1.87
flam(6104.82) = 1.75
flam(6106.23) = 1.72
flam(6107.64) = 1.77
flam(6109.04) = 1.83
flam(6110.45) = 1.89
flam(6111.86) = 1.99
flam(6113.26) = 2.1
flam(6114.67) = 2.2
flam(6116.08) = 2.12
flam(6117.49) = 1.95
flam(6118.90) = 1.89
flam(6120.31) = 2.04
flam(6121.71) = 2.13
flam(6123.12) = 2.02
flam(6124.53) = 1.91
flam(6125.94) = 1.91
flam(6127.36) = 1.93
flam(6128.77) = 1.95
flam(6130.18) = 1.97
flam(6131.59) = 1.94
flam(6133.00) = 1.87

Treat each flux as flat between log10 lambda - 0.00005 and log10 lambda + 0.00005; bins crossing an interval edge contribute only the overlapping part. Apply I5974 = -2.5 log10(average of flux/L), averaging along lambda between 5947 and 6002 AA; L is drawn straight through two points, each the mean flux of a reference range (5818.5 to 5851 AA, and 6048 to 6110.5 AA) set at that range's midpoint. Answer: 0.06 mag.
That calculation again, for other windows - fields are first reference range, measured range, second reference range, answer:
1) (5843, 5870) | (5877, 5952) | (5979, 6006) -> 0.100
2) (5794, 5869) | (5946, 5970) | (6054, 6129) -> 0.072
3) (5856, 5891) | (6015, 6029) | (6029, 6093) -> 0.036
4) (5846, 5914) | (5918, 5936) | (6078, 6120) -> 0.043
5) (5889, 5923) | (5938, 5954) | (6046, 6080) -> 0.025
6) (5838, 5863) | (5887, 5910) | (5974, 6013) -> 0.130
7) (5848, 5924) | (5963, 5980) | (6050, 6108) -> 0.017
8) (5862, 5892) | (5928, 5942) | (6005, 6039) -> 0.090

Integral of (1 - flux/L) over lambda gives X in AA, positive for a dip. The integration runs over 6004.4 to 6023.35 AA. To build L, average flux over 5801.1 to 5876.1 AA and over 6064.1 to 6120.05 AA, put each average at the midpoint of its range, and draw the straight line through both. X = 1.3 AA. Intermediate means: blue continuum 2.1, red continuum 2.01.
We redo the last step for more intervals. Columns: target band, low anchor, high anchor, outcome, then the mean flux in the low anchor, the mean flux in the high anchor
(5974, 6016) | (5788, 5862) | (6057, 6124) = 1.6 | 2.09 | 2.02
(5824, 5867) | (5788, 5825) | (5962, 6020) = -2.2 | 2.04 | 1.96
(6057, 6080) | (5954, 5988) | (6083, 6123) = -0.7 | 1.96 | 2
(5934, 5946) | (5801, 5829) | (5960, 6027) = 1.2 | 2.05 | 1.95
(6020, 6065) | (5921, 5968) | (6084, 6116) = -0.9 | 1.88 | 2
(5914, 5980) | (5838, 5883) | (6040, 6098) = 5.5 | 2.12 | 2.02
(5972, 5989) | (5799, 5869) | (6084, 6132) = 0.6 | 2.1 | 1.99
